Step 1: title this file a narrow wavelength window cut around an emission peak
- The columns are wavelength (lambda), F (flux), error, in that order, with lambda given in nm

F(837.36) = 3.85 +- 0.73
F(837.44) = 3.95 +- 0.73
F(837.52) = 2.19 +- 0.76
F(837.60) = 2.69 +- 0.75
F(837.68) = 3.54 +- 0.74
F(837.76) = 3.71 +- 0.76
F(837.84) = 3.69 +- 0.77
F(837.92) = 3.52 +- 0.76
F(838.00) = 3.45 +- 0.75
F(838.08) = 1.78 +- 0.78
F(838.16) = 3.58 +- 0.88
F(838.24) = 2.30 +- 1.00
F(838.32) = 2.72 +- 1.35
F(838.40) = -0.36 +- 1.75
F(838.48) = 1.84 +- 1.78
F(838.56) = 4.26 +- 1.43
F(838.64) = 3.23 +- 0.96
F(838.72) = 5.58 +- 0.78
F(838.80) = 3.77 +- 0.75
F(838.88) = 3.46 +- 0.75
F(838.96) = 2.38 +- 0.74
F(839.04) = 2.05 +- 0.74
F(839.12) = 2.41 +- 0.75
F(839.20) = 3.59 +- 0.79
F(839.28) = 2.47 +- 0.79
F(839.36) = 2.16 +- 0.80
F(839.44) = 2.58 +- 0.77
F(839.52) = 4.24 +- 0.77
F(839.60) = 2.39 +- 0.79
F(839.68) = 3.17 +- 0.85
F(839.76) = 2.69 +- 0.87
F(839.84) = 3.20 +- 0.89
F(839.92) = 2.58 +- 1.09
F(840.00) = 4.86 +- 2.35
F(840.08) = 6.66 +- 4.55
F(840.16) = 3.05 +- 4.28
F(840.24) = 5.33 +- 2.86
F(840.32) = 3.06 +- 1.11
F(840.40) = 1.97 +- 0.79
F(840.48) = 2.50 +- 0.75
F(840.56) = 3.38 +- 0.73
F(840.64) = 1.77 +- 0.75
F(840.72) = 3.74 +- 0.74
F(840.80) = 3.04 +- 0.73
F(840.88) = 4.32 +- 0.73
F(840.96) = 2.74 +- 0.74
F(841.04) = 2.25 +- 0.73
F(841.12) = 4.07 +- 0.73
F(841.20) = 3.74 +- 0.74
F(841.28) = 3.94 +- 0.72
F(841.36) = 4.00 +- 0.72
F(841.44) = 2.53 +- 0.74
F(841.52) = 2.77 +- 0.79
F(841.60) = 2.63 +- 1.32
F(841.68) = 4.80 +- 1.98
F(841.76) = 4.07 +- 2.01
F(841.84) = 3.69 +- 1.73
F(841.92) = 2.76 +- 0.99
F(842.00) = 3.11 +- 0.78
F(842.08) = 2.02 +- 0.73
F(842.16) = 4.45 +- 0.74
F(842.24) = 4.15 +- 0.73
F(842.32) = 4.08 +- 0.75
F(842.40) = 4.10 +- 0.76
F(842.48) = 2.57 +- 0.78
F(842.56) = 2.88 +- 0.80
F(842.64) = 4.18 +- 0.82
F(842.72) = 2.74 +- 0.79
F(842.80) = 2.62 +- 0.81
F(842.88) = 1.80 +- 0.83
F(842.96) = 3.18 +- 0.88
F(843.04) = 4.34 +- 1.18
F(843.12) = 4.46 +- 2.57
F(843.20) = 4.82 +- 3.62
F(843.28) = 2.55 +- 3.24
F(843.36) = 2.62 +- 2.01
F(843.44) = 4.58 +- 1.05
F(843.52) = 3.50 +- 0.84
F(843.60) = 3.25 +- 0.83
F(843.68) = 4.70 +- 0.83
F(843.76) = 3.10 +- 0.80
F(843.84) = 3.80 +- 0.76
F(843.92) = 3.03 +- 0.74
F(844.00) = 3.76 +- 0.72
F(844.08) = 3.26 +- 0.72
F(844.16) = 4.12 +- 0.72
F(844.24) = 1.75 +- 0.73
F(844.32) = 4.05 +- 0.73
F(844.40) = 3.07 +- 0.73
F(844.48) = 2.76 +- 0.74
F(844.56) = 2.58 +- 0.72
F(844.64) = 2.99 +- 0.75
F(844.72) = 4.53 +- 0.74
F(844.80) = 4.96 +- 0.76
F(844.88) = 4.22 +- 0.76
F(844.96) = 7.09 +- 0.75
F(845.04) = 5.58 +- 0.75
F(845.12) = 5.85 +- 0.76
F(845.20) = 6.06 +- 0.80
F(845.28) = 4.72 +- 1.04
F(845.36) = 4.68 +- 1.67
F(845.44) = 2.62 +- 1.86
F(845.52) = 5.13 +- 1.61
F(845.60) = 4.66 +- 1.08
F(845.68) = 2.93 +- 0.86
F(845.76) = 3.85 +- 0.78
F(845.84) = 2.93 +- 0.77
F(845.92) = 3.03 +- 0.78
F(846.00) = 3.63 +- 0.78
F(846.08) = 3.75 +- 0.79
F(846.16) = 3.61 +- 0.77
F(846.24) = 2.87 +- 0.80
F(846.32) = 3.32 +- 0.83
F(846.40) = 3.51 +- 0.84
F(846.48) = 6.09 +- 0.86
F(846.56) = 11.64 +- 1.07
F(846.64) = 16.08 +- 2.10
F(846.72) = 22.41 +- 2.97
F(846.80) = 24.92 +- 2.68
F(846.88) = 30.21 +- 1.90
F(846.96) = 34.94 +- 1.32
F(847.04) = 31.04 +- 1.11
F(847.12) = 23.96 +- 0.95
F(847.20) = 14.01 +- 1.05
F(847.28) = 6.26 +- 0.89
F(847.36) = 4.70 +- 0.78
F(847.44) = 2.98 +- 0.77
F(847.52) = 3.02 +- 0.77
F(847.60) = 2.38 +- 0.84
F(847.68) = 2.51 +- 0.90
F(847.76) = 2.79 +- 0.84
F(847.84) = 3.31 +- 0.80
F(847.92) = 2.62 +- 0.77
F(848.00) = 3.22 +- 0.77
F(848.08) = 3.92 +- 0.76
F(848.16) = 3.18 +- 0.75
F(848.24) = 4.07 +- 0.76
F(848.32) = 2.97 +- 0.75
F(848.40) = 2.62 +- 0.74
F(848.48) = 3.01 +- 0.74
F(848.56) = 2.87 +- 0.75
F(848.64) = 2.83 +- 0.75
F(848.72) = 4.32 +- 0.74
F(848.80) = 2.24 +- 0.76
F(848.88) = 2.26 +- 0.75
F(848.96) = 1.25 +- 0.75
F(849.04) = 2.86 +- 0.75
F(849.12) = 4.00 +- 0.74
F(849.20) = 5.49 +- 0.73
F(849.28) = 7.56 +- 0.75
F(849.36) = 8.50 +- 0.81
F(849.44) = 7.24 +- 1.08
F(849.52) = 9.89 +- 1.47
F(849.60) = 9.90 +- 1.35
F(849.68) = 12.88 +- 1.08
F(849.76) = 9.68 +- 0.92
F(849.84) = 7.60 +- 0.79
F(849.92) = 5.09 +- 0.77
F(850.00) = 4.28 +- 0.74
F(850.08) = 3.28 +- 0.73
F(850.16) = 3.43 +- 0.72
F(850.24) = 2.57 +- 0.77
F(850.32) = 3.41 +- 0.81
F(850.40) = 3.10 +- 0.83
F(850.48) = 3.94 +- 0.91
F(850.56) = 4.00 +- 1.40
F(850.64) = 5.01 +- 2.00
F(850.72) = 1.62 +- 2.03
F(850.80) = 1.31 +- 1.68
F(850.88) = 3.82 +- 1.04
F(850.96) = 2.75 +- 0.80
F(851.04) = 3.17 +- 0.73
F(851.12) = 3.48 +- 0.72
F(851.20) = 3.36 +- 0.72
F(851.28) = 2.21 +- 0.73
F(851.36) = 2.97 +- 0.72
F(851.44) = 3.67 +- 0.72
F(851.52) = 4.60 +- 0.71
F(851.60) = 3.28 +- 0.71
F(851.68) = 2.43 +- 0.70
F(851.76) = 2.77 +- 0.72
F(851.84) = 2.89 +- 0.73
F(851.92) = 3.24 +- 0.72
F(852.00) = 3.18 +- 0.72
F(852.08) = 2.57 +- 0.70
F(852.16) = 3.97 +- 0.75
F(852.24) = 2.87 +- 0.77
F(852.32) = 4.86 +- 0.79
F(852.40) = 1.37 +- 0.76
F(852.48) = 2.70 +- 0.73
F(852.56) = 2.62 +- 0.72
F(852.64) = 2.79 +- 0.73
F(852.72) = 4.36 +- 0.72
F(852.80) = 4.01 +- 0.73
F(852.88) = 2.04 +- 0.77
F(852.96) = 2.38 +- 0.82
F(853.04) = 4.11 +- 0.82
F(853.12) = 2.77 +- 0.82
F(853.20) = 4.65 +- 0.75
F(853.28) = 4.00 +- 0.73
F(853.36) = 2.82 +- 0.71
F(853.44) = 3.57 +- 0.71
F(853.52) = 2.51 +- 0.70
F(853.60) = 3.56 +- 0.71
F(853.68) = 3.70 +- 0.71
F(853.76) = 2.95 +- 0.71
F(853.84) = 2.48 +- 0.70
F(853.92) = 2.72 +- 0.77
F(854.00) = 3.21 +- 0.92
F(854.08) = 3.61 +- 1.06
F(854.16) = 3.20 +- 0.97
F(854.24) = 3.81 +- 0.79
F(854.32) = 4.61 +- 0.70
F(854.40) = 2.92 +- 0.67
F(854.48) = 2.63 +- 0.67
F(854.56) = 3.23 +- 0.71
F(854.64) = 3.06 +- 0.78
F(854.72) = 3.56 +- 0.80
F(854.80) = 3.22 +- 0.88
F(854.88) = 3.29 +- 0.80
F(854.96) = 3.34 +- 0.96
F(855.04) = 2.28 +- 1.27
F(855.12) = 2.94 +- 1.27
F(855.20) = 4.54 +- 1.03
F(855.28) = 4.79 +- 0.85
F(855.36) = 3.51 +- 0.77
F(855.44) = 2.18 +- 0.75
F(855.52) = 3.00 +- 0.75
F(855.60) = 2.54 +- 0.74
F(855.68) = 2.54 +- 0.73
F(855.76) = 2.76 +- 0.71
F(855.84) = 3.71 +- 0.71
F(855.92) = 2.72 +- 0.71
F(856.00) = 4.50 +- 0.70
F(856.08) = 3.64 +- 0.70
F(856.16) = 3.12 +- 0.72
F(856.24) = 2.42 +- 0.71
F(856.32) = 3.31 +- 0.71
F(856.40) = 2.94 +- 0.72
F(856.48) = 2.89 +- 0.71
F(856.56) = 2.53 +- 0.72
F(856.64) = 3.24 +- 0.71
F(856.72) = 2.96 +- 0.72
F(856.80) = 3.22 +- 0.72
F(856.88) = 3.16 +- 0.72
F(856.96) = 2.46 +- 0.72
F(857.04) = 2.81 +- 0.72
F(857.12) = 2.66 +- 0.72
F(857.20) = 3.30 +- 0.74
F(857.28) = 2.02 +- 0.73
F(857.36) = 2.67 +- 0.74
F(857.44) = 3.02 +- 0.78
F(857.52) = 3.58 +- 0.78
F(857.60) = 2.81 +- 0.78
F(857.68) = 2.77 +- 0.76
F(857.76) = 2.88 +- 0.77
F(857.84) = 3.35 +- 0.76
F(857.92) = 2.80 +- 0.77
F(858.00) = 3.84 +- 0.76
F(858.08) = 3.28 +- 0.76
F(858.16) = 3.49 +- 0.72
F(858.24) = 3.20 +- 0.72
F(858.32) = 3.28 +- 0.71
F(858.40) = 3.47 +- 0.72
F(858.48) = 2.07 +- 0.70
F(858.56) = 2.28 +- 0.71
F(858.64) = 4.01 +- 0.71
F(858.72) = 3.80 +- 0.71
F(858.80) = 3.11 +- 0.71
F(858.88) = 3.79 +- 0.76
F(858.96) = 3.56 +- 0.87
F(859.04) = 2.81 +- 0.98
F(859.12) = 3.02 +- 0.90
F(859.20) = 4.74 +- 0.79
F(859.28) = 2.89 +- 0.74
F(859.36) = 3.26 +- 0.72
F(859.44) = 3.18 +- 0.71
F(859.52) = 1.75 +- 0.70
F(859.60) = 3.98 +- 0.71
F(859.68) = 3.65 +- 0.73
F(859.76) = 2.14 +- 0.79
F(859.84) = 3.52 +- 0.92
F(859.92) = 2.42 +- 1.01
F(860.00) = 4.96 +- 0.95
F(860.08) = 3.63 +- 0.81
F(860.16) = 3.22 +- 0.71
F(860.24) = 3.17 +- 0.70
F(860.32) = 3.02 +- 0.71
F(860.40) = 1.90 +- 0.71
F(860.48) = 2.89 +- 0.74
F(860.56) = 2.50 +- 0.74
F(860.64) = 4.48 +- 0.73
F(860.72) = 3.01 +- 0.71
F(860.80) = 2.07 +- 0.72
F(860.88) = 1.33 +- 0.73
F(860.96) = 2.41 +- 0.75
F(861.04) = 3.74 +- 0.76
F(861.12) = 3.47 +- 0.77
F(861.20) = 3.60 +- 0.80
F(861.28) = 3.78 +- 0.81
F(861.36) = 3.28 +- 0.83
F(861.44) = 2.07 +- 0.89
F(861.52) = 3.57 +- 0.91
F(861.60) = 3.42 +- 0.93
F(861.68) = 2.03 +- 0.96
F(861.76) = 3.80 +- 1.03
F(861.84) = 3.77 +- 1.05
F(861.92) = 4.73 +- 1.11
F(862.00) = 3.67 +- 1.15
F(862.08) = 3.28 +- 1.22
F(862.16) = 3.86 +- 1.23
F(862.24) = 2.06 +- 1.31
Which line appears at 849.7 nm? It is [N II] 6583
